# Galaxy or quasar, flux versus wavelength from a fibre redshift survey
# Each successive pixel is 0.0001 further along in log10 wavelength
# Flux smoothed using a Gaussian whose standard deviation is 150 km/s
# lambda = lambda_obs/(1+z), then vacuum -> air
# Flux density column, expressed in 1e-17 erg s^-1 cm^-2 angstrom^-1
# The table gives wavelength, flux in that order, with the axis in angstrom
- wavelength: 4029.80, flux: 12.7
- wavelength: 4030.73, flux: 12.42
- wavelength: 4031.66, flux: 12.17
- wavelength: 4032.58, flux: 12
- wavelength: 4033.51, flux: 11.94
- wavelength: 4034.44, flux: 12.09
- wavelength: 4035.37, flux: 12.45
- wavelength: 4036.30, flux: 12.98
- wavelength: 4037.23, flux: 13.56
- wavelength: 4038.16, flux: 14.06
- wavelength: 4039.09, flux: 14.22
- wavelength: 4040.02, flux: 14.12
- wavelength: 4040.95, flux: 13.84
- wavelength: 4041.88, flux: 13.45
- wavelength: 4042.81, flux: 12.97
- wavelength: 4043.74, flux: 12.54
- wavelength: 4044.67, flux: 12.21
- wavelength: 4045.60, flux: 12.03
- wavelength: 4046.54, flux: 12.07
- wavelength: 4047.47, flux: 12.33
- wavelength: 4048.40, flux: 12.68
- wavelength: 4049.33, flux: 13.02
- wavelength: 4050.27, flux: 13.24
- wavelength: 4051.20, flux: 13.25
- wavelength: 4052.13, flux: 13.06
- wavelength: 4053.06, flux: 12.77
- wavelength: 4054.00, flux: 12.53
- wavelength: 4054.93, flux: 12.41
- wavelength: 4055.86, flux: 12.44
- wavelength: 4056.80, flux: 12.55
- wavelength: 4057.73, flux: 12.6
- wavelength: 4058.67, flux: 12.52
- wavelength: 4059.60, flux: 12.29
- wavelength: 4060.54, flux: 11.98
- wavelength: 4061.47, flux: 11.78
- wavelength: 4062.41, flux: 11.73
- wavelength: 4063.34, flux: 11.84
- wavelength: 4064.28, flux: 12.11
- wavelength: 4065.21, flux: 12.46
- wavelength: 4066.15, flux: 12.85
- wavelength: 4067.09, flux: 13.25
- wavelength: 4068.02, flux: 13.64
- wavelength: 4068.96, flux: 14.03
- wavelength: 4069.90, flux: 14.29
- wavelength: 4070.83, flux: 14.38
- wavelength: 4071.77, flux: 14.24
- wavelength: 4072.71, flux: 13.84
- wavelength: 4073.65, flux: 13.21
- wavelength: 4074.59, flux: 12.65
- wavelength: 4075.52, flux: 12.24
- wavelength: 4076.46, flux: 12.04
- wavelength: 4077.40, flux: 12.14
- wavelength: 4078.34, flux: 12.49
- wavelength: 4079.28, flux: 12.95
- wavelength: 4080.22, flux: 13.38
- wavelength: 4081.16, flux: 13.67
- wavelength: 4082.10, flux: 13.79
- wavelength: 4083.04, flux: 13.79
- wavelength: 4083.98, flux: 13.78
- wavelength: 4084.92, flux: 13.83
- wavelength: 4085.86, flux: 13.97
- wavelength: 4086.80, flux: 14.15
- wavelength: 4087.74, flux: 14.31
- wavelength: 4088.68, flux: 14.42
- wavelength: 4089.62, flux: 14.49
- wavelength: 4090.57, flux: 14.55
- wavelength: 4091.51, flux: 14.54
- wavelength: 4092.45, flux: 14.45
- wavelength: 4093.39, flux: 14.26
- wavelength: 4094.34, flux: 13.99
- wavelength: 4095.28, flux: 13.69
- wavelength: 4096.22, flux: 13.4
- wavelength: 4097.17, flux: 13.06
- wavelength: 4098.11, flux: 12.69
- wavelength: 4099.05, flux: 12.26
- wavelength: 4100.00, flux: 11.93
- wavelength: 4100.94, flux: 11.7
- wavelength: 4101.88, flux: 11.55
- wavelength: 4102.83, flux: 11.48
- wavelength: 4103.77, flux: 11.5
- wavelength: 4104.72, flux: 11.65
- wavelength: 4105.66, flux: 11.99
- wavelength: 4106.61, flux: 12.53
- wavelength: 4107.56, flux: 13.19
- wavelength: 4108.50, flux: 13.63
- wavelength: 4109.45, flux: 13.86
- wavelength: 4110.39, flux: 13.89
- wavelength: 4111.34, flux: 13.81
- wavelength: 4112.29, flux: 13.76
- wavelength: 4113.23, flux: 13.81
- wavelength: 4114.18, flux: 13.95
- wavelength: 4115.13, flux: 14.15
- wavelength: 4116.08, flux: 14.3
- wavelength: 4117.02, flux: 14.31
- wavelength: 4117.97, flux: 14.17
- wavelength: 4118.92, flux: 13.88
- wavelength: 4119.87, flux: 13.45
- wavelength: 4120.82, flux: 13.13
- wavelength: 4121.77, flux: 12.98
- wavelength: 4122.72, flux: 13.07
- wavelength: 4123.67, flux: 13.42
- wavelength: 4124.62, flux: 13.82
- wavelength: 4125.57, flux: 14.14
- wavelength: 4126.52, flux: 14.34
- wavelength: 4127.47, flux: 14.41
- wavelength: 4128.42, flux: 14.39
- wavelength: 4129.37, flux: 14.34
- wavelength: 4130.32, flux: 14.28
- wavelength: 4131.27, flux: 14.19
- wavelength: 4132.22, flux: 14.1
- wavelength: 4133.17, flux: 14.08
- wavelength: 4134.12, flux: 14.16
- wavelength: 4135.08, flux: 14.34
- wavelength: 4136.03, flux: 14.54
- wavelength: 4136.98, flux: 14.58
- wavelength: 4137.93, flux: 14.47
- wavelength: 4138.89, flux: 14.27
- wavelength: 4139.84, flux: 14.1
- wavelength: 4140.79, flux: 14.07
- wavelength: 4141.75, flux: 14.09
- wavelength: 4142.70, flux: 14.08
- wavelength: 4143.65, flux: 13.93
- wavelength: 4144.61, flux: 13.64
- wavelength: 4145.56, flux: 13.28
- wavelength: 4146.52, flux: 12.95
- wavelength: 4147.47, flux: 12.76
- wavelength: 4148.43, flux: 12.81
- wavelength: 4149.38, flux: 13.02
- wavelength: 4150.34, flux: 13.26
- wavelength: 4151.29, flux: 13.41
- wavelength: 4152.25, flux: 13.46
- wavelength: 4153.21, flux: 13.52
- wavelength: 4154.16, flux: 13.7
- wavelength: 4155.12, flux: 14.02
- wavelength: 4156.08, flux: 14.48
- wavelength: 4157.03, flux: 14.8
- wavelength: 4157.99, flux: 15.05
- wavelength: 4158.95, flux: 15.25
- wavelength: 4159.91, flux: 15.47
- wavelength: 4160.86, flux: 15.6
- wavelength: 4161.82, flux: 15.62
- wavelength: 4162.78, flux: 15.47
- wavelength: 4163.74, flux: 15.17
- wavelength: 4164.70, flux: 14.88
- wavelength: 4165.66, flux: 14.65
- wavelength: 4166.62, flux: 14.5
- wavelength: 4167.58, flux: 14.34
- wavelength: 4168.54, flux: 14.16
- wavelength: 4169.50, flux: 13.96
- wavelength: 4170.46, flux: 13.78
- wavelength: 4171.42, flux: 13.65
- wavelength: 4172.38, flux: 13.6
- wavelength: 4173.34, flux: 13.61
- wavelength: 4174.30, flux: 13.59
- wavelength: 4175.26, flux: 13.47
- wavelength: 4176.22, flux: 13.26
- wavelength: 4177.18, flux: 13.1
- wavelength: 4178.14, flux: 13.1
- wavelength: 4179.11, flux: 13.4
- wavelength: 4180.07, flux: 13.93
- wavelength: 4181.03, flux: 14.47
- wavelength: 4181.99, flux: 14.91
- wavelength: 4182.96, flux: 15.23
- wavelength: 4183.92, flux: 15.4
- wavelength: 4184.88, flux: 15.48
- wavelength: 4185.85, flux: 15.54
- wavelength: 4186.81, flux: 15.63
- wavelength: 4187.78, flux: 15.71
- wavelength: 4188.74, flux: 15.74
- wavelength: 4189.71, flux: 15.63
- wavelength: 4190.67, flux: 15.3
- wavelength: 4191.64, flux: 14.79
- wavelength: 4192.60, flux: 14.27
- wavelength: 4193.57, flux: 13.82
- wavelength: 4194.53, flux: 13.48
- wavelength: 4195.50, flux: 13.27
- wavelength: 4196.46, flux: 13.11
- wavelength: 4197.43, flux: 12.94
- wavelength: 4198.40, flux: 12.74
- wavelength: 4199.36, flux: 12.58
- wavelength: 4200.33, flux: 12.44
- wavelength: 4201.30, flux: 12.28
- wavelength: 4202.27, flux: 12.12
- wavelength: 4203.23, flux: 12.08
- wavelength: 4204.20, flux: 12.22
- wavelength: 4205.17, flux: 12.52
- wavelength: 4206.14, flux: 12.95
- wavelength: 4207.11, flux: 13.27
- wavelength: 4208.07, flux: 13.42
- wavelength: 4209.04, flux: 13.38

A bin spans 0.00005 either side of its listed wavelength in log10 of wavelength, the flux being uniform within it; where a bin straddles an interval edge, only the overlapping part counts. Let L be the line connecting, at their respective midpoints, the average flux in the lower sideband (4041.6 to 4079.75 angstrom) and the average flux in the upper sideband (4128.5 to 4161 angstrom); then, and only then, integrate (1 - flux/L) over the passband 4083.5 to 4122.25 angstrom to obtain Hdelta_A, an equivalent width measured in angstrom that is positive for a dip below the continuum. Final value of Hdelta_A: -0.1 angstrom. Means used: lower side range 12.8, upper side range 14.1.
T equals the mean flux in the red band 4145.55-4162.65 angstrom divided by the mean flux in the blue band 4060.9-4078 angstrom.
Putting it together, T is 1.09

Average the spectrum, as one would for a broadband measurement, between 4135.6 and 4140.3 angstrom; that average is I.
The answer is 14.4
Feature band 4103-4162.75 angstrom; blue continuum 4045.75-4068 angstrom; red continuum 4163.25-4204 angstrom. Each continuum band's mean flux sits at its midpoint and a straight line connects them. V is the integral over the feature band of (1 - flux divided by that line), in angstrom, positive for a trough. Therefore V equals -2.0 angstrom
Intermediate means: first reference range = 12.5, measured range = 13.9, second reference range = 14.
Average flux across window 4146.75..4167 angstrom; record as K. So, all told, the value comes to 14.3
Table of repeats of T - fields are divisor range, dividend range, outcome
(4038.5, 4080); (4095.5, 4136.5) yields 1.05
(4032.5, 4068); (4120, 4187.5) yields 1.11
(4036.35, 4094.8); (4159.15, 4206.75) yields 1.07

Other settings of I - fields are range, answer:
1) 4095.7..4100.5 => 12.7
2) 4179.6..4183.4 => 14.6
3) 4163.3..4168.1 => 14.7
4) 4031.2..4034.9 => 12.1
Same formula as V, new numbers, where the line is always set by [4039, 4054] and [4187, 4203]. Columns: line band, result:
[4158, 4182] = -1.1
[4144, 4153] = 0.2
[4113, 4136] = -1.0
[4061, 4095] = -0.8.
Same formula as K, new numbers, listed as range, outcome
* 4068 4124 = 13.4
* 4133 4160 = 14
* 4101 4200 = 14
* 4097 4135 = 13.4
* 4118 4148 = 13.9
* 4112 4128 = 13.8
